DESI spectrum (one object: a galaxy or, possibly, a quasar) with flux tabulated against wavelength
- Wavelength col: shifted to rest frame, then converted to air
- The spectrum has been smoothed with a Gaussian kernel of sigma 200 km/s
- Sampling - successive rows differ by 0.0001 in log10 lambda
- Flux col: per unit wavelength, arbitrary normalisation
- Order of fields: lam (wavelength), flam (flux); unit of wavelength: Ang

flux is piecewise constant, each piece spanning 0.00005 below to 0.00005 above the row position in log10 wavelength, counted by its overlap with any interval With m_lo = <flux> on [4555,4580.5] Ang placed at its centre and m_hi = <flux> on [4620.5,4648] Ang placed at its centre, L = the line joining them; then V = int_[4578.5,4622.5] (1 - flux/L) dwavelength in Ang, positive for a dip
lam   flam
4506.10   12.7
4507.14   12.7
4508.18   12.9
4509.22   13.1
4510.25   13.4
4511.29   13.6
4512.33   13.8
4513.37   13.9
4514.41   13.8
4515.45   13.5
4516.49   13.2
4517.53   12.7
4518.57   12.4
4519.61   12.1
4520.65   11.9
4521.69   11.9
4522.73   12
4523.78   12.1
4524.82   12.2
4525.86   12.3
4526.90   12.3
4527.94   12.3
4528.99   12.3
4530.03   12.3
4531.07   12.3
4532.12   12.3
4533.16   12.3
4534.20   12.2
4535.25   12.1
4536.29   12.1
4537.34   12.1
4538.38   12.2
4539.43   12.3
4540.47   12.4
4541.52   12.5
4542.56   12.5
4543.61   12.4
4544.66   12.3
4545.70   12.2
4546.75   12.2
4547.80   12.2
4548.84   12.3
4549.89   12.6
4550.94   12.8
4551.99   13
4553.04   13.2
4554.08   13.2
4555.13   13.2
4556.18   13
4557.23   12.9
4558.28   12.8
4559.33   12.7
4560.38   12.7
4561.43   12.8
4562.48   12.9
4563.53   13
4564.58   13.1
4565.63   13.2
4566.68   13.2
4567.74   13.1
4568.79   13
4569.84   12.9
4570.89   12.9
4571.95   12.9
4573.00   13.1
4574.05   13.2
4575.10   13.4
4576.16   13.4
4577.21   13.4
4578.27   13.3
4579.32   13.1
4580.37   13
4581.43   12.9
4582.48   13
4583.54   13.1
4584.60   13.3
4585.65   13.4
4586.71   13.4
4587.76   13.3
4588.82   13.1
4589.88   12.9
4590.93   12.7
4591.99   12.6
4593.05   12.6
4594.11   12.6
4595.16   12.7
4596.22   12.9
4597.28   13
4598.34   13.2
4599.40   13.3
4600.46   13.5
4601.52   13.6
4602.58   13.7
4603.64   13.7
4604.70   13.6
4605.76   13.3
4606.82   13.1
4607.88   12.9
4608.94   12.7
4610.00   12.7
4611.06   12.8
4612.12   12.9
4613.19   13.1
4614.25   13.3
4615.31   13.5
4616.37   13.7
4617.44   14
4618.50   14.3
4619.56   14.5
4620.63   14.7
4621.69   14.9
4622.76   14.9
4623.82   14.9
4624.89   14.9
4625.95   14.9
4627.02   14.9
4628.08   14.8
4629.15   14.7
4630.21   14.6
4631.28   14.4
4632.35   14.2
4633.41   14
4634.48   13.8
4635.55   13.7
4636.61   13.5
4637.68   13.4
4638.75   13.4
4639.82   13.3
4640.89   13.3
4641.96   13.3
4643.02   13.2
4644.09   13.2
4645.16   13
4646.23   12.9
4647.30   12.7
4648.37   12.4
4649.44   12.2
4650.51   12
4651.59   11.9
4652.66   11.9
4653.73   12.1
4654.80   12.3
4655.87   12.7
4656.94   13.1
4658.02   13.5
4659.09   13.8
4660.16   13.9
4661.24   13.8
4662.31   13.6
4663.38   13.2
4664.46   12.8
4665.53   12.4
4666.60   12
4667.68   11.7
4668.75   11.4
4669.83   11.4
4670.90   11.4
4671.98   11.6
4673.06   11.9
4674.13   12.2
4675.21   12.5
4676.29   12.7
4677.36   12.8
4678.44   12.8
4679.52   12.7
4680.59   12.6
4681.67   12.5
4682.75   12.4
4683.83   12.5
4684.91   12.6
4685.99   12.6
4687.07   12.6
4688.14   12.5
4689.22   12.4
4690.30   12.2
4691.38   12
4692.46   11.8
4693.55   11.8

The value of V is 0.7 Ang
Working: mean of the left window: 13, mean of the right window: 14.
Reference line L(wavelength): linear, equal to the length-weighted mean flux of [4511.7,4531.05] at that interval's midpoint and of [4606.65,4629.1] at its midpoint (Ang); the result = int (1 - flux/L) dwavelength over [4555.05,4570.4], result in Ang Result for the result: 0.3 Ang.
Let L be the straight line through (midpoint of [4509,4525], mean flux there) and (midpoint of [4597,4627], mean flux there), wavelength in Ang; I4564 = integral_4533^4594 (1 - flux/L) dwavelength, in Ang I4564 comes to 2.12 Ang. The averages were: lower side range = 12.9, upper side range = 13.7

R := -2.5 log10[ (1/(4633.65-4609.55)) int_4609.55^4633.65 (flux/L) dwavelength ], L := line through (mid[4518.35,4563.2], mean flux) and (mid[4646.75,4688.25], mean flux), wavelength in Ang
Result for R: -0.137 mag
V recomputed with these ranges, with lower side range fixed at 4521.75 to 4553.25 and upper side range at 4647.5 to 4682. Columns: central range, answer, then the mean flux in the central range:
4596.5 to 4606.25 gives -0.8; 13.4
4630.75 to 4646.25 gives -1.3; 13.5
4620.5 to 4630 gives -1.8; 14.9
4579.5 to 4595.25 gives -0.8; 13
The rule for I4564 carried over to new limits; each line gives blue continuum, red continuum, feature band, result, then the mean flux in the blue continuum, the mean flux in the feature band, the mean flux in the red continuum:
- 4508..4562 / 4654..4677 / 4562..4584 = -0.88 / 12.6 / 13.1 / 12.6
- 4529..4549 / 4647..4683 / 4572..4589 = -1.18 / 12.3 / 13.2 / 12.5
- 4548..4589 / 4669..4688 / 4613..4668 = -3.99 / 13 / 13.5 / 12.3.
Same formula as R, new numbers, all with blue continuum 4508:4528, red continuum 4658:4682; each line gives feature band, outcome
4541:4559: 0.01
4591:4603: -0.03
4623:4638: -0.14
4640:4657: 0.00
